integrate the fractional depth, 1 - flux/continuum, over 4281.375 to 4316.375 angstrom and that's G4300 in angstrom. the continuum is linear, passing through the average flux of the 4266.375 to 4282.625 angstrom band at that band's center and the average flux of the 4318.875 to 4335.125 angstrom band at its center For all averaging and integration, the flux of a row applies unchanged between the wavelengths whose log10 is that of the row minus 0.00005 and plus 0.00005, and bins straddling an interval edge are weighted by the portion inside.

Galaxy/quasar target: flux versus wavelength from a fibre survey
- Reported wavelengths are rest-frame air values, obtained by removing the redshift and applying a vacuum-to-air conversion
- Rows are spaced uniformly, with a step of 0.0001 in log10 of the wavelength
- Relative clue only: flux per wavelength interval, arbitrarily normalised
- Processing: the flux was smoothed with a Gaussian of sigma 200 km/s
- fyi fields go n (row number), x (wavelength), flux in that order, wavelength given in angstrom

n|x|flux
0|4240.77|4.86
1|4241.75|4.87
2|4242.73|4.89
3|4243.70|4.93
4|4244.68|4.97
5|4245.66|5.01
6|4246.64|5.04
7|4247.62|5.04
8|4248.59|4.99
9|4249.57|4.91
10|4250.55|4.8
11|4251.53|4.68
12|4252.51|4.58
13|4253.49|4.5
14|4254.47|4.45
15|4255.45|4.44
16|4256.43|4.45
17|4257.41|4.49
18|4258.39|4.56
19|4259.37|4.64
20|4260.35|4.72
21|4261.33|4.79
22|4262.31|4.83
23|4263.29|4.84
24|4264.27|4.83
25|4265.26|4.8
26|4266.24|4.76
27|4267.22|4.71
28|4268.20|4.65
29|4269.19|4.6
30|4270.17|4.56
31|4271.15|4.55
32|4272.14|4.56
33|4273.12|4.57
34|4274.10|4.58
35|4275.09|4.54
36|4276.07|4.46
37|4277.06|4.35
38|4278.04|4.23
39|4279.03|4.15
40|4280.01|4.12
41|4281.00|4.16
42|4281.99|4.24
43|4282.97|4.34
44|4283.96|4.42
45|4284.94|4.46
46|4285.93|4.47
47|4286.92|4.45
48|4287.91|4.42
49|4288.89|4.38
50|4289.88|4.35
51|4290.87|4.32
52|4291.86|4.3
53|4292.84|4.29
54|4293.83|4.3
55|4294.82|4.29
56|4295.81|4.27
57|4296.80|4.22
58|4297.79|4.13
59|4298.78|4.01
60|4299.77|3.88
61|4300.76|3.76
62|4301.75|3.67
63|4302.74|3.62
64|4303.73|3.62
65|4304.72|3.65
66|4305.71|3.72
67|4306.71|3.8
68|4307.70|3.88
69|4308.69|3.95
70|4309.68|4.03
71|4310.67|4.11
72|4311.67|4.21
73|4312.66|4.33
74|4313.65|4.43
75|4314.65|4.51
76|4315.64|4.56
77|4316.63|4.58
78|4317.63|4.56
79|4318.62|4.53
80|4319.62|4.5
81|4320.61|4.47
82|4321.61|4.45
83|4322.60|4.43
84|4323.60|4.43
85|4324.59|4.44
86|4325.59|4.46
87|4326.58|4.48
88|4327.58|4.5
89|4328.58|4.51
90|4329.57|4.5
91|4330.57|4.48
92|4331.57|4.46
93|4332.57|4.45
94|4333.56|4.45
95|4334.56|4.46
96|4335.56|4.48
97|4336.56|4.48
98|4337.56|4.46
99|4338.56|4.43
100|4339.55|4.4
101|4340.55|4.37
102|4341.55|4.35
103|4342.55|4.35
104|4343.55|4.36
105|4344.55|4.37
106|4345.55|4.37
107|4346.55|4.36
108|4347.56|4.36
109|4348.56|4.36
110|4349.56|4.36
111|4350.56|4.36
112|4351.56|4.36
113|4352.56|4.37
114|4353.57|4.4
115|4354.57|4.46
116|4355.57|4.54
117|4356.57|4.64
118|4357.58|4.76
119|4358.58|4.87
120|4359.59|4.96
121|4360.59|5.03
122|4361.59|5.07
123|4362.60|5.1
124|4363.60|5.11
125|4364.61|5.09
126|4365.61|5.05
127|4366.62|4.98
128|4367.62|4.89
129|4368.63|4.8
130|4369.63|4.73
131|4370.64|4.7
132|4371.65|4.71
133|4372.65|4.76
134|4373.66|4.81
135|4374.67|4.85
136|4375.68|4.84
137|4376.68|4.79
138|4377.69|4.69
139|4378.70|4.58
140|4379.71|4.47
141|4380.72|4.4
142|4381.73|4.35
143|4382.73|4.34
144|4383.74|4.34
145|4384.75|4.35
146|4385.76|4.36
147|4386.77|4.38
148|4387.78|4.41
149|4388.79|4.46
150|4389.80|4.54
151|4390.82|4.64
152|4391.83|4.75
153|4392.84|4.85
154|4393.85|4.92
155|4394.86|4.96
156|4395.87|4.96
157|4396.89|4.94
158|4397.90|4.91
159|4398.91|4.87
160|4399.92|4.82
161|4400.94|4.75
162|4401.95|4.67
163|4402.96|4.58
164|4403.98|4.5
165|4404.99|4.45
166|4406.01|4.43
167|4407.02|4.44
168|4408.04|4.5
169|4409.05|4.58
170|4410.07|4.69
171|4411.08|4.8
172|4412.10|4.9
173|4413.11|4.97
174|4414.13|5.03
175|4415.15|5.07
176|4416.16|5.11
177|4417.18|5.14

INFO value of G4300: 2.3 angstrom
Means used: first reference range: 4.45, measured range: 4.16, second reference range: 4.47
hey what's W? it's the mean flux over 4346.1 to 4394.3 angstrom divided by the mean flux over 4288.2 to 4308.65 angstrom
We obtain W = 1.2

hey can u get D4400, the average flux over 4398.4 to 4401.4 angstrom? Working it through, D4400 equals 4.81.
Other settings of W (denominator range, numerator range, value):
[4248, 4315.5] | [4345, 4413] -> 1.07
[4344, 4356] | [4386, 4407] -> 1.07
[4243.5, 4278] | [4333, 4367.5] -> 0.98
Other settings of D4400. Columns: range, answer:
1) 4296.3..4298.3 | 4.17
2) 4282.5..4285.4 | 4.41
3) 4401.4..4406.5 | 4.53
